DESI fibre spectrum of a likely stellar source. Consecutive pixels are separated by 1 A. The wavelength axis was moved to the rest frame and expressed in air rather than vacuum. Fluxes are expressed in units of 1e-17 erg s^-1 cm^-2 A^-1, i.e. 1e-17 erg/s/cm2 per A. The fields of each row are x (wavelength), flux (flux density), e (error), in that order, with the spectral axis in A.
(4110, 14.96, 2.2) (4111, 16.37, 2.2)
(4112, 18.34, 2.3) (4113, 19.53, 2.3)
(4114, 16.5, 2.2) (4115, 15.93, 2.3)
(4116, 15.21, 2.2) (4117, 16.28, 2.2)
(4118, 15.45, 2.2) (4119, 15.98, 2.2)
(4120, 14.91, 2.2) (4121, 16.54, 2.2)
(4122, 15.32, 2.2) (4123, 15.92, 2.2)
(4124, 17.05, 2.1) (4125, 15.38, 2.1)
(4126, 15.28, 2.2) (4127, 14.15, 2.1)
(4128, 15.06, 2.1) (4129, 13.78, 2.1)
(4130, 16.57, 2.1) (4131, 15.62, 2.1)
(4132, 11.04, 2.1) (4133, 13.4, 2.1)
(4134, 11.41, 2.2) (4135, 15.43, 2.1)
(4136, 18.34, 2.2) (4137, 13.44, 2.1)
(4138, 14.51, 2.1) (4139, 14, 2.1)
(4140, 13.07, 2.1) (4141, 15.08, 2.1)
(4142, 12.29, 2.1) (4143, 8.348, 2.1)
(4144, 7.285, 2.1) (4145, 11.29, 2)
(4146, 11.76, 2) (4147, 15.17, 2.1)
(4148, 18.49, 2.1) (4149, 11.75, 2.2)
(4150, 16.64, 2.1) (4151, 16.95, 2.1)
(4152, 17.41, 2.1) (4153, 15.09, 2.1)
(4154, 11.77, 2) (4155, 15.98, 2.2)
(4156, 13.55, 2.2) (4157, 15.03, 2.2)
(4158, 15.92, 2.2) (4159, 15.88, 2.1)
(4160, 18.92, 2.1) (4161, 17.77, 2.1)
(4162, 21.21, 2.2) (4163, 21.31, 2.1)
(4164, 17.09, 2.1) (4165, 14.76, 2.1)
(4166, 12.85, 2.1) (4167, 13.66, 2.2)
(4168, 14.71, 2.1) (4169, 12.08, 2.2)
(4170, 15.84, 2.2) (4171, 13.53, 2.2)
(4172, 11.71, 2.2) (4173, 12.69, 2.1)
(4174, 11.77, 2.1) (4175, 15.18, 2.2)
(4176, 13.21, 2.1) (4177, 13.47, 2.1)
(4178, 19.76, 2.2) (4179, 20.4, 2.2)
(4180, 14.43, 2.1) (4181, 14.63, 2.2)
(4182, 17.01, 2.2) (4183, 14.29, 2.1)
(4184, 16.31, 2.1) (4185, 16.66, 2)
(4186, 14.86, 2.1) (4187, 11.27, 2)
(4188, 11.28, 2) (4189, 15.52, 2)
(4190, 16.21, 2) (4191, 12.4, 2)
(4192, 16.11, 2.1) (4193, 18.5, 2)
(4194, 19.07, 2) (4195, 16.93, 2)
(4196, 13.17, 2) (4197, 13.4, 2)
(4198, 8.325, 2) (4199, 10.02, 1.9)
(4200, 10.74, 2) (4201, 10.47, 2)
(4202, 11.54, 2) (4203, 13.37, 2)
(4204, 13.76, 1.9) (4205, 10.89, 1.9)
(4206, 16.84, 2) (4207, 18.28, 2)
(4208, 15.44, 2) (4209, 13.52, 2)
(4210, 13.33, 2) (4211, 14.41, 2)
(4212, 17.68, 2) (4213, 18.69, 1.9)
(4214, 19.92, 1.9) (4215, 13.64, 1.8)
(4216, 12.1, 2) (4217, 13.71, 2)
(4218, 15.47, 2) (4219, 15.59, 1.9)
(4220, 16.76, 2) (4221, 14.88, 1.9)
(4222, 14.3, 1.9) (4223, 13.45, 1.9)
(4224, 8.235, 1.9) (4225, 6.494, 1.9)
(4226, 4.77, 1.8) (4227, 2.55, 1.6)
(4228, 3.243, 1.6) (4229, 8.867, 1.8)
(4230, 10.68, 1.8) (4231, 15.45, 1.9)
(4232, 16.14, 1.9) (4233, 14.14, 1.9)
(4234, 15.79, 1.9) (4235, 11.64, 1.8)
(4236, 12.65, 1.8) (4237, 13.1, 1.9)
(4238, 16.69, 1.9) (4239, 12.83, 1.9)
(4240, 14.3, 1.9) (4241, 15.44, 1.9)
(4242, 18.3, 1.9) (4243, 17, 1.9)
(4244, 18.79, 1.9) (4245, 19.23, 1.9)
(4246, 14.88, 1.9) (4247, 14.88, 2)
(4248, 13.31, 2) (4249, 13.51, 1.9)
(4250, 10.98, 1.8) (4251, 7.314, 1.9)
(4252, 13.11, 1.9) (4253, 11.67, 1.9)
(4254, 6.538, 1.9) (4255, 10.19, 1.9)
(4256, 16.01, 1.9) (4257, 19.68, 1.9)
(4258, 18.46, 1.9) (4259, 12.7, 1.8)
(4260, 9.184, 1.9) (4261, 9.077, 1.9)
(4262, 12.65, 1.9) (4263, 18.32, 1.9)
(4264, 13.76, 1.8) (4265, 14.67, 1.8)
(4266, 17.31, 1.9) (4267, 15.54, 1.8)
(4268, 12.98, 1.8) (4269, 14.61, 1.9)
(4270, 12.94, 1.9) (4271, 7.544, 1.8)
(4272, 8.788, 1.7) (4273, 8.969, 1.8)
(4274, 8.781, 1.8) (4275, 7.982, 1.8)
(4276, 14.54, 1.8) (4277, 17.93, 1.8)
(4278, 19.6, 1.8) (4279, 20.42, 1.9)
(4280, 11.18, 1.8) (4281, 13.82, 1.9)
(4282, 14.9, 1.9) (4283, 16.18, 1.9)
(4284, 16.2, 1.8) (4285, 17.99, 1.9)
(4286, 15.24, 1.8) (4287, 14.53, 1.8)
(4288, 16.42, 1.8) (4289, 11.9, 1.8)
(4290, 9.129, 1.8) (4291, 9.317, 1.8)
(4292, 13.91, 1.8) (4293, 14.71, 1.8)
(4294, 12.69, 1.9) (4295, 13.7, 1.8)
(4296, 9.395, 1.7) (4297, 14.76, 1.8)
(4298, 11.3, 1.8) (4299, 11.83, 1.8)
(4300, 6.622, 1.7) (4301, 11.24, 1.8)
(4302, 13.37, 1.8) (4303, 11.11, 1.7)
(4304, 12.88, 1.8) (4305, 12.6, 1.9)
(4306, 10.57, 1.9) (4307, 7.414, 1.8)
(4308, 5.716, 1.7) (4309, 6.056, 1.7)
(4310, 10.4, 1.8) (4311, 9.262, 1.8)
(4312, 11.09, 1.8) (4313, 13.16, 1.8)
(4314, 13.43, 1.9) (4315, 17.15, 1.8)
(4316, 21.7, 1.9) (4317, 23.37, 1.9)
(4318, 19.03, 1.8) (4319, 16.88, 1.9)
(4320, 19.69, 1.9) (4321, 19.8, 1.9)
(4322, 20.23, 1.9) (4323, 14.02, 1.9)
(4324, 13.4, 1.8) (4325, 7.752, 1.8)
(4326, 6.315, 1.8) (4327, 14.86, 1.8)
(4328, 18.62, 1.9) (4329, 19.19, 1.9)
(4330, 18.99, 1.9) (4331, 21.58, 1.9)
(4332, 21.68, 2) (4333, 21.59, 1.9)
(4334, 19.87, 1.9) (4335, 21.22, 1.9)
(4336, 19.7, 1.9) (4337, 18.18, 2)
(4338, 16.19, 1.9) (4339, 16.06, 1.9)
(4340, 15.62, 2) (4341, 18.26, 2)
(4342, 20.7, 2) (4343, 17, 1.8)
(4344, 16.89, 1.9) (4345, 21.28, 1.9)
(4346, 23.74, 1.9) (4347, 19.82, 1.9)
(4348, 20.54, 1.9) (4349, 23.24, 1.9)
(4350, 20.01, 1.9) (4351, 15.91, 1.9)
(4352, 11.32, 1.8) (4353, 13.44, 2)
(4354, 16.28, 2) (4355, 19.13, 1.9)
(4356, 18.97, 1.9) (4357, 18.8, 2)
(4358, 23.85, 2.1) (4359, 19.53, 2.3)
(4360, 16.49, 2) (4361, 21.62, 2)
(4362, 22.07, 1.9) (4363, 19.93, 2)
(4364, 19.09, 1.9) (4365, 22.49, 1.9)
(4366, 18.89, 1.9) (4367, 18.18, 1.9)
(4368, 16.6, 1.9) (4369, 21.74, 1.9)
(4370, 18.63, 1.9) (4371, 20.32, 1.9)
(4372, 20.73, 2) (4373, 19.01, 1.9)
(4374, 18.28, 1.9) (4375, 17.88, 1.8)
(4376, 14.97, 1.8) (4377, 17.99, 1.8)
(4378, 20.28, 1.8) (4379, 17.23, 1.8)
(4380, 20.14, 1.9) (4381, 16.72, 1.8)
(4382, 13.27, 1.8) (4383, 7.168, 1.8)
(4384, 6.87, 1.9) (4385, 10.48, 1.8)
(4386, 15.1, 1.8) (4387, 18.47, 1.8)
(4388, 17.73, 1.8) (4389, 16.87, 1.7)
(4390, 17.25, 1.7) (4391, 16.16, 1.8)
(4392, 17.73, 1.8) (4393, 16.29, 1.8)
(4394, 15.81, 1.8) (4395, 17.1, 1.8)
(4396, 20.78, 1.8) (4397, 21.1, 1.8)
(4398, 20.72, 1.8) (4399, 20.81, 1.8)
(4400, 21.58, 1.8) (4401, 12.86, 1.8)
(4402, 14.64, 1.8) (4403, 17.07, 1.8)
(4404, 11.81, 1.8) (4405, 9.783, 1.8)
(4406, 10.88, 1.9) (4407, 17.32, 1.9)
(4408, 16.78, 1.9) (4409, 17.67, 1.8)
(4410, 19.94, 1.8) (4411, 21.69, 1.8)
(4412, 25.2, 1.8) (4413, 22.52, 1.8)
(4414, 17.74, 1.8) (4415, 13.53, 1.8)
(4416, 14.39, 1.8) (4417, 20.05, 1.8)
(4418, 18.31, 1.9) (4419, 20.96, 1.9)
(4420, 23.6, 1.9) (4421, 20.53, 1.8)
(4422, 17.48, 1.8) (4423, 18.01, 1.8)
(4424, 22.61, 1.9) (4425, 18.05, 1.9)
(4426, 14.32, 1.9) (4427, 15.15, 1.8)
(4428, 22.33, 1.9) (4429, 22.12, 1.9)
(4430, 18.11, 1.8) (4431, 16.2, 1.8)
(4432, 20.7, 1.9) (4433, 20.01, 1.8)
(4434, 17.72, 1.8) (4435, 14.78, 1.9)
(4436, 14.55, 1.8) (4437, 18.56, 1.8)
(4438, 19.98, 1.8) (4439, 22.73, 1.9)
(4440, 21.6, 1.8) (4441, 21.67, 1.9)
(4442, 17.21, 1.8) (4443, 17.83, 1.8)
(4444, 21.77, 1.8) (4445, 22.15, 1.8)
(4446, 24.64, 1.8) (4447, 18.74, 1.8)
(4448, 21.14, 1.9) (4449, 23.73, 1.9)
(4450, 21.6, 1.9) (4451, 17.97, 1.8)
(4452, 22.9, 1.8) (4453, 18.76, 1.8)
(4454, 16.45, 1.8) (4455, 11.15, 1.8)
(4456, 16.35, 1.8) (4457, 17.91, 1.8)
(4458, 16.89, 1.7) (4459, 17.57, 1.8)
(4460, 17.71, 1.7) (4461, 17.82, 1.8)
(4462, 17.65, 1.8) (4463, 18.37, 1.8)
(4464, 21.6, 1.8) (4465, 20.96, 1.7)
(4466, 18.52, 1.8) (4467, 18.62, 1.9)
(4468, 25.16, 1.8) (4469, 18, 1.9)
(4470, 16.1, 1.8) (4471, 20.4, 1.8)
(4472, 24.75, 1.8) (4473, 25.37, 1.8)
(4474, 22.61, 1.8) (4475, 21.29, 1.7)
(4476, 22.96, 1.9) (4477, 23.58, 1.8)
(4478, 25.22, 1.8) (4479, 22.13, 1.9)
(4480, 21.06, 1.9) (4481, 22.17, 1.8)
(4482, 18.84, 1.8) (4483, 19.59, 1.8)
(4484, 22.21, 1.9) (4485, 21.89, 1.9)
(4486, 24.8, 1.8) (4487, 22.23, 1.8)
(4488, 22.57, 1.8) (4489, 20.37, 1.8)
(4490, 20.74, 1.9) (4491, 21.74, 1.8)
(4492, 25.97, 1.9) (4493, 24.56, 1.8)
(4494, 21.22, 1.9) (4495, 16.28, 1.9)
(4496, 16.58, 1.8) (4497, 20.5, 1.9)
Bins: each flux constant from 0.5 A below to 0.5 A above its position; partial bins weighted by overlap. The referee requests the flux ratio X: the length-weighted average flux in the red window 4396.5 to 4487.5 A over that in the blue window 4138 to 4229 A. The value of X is 1.4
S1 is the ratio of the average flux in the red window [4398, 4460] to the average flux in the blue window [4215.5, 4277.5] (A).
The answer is 1.4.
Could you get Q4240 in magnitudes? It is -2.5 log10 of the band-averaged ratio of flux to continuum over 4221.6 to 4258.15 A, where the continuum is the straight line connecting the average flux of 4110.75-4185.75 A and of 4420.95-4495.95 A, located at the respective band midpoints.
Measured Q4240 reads 0.28 mag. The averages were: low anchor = 15.1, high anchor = 20.1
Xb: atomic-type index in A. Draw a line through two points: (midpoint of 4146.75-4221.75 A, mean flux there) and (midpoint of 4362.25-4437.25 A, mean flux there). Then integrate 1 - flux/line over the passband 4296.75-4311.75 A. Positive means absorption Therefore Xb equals 5.7 A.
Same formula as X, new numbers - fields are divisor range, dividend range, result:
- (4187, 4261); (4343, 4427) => 1.33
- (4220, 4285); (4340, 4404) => 1.36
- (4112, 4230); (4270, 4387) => 1.10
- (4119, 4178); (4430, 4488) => 1.37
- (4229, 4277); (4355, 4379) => 1.44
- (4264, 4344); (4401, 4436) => 1.23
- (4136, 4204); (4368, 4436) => 1.21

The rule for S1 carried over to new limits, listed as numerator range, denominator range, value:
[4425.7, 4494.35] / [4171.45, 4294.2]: 1.47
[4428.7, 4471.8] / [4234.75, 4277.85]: 1.42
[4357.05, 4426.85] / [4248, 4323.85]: 1.34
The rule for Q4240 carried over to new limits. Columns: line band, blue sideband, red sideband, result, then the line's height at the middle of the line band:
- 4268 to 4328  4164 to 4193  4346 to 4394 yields 0.243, 16.6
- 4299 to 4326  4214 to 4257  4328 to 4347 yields 0.325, 17.8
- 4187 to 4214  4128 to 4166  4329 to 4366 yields 0.121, 16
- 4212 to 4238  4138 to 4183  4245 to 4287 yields 0.113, 14.1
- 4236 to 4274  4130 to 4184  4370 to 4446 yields 0.174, 16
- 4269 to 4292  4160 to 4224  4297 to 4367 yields 0.183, 15.9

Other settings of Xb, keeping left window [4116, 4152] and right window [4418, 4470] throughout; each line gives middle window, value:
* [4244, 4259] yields 2.3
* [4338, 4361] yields -1.0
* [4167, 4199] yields 1.3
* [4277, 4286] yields 0.2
